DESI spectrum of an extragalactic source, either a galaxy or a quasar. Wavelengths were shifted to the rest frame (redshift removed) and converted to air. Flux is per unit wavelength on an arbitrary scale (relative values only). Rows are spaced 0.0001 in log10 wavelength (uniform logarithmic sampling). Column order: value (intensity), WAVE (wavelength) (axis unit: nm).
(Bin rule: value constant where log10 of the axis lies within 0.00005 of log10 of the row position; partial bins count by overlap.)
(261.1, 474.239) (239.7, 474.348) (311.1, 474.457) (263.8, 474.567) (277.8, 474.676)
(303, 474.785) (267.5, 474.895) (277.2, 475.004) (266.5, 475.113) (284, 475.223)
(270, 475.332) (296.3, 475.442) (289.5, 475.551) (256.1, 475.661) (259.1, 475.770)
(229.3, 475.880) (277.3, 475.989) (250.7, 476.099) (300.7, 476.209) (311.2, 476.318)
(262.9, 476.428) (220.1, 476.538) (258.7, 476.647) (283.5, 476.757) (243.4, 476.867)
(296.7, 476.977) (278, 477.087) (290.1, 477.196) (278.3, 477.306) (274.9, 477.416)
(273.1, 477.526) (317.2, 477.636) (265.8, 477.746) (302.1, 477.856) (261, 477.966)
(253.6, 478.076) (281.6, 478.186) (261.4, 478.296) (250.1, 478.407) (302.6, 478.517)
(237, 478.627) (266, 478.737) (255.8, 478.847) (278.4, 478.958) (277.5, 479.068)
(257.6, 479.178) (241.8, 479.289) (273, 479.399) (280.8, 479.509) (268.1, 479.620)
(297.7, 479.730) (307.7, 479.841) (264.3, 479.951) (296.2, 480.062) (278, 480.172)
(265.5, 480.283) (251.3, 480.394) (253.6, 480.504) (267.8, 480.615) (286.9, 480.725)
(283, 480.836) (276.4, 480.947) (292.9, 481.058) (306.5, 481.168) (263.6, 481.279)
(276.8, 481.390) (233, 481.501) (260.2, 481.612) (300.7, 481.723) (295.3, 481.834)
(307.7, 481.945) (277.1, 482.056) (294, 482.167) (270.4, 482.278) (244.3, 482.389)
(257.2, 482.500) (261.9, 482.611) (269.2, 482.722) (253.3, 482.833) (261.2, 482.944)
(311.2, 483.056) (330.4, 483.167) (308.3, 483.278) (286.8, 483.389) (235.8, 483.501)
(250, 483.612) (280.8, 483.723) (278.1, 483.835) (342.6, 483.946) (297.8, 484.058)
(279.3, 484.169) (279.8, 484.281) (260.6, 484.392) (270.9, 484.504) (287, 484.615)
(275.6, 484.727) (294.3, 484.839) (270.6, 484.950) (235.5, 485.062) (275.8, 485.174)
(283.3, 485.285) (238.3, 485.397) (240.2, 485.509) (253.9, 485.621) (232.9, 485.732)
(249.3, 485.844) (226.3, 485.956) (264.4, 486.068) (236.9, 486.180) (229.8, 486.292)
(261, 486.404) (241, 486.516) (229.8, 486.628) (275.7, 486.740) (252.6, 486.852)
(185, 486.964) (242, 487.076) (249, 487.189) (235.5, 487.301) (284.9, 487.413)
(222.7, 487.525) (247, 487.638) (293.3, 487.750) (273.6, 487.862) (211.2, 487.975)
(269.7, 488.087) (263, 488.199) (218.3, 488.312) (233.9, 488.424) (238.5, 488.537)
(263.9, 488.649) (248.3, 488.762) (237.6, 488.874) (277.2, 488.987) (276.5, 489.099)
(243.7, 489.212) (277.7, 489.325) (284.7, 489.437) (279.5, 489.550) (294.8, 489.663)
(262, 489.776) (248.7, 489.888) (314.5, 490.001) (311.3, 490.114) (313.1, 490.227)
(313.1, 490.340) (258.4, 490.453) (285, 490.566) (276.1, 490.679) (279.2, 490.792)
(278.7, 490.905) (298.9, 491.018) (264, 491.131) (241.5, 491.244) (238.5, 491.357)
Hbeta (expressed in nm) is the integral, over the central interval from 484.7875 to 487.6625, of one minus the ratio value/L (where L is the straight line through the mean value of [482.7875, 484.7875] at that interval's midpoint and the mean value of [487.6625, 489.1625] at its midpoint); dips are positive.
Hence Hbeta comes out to 0.21 nm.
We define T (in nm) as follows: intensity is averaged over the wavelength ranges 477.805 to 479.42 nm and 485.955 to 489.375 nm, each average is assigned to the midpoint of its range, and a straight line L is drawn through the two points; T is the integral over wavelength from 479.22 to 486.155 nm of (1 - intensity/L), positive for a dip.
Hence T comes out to -0.39 nm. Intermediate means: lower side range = 266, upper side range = 249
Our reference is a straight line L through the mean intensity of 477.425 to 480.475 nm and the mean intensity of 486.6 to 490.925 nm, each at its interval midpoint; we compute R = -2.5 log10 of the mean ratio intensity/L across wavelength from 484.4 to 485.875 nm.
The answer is 0.017 mag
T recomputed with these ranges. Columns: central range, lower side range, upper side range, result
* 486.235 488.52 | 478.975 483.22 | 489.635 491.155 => 0.30 nm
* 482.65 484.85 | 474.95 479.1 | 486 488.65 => -0.23 nm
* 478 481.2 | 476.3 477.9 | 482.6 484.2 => 0.08 nm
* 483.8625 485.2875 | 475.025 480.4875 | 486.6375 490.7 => -0.08 nm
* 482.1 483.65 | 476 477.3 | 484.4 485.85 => -0.05 nm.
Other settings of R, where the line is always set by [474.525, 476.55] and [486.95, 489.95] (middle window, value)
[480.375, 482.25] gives -0.054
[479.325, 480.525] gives -0.037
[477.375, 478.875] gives -0.010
